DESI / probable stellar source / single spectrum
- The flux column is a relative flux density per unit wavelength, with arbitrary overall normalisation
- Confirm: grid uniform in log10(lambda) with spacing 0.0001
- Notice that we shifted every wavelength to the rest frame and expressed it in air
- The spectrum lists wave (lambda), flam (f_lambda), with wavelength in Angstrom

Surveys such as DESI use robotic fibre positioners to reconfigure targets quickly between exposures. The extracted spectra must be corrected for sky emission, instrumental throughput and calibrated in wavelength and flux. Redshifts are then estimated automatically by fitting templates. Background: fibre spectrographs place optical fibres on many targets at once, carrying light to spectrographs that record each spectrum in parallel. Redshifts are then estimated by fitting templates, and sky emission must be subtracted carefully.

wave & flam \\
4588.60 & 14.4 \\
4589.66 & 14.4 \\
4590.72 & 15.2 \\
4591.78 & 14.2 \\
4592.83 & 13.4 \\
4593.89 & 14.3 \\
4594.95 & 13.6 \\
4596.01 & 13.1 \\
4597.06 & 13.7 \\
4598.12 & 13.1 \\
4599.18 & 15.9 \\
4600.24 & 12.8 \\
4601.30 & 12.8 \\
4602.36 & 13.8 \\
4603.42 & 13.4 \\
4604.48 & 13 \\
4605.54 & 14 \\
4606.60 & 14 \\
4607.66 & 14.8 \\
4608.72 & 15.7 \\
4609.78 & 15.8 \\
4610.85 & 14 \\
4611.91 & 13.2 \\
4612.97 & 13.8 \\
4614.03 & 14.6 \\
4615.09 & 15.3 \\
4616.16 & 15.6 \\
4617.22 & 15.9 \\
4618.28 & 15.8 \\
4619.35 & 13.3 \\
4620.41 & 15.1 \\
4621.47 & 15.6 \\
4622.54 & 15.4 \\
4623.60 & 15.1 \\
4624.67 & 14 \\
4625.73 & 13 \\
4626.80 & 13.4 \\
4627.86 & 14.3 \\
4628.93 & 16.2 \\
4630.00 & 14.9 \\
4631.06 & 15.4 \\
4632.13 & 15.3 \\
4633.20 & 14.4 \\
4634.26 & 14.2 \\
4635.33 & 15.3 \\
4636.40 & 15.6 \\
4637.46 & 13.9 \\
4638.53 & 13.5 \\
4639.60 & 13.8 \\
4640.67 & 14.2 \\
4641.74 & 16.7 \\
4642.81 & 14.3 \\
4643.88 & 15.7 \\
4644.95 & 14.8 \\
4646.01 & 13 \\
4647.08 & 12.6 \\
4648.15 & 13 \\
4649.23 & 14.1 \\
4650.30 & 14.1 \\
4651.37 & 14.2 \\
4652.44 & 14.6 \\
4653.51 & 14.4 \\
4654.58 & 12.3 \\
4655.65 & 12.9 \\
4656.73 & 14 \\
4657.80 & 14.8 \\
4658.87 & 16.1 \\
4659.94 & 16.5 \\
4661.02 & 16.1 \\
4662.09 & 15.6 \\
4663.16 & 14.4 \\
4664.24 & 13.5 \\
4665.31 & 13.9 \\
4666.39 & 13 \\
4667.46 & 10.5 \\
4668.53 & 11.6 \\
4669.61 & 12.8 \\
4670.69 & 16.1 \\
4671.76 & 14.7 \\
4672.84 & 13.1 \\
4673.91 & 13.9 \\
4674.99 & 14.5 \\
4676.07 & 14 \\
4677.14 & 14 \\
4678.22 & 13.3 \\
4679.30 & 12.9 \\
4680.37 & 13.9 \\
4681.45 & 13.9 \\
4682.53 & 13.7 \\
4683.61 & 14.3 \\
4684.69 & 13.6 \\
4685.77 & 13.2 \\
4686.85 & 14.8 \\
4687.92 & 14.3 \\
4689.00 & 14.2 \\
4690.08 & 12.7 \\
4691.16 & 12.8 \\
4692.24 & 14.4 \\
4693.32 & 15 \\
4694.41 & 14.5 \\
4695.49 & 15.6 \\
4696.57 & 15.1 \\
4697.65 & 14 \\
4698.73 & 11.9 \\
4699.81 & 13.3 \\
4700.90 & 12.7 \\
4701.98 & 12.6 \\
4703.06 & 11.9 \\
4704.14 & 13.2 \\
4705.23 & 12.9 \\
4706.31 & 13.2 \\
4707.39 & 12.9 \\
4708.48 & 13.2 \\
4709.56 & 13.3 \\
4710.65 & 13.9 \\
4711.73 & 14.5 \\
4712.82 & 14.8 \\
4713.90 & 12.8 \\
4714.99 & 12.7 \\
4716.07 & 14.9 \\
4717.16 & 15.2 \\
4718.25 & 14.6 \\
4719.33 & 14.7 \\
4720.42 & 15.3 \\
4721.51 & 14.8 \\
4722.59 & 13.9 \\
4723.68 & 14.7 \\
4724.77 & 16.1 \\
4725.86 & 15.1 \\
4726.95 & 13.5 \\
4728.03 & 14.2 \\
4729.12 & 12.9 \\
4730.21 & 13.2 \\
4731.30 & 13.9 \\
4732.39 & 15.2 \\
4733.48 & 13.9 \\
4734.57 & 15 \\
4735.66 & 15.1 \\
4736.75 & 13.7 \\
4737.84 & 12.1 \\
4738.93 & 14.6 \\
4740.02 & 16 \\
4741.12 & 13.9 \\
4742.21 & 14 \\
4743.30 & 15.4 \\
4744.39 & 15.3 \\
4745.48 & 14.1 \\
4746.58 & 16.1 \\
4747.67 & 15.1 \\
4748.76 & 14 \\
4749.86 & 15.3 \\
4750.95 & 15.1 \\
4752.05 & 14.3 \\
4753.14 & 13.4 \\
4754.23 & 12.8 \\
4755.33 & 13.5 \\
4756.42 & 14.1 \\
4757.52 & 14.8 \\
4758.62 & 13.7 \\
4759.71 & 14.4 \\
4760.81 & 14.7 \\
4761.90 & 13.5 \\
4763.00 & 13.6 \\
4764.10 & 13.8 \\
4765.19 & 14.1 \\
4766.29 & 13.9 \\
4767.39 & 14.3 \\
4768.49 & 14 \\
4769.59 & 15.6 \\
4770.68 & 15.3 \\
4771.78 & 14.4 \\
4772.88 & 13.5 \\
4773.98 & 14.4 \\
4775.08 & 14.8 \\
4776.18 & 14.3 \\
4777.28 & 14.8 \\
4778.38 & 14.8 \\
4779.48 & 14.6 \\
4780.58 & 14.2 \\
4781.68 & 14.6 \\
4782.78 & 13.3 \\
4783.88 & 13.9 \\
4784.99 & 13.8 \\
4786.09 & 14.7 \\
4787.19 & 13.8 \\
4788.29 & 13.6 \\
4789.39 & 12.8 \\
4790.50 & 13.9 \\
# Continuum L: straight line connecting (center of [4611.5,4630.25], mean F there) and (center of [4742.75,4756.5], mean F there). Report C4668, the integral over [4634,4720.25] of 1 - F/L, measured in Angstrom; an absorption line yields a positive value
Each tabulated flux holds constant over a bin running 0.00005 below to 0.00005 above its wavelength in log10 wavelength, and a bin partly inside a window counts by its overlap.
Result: 4.0 Angstrom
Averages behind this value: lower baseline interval 14.7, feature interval 13.9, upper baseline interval 14.5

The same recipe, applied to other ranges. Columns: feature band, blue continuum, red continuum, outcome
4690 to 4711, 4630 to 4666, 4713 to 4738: 1.28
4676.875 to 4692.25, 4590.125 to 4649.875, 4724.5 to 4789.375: 0.67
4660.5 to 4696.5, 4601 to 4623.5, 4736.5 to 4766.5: 1.25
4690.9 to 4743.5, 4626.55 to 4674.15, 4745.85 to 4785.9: 0.98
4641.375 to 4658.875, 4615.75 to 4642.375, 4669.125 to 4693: 0.36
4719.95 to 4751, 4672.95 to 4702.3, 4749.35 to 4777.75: -0.96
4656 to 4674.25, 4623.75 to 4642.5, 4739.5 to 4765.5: 0.50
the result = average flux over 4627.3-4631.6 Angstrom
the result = 15.2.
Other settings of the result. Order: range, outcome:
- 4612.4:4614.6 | 14.2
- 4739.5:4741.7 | 14.9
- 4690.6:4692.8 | 13.6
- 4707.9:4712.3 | 13.7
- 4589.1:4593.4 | 14.3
